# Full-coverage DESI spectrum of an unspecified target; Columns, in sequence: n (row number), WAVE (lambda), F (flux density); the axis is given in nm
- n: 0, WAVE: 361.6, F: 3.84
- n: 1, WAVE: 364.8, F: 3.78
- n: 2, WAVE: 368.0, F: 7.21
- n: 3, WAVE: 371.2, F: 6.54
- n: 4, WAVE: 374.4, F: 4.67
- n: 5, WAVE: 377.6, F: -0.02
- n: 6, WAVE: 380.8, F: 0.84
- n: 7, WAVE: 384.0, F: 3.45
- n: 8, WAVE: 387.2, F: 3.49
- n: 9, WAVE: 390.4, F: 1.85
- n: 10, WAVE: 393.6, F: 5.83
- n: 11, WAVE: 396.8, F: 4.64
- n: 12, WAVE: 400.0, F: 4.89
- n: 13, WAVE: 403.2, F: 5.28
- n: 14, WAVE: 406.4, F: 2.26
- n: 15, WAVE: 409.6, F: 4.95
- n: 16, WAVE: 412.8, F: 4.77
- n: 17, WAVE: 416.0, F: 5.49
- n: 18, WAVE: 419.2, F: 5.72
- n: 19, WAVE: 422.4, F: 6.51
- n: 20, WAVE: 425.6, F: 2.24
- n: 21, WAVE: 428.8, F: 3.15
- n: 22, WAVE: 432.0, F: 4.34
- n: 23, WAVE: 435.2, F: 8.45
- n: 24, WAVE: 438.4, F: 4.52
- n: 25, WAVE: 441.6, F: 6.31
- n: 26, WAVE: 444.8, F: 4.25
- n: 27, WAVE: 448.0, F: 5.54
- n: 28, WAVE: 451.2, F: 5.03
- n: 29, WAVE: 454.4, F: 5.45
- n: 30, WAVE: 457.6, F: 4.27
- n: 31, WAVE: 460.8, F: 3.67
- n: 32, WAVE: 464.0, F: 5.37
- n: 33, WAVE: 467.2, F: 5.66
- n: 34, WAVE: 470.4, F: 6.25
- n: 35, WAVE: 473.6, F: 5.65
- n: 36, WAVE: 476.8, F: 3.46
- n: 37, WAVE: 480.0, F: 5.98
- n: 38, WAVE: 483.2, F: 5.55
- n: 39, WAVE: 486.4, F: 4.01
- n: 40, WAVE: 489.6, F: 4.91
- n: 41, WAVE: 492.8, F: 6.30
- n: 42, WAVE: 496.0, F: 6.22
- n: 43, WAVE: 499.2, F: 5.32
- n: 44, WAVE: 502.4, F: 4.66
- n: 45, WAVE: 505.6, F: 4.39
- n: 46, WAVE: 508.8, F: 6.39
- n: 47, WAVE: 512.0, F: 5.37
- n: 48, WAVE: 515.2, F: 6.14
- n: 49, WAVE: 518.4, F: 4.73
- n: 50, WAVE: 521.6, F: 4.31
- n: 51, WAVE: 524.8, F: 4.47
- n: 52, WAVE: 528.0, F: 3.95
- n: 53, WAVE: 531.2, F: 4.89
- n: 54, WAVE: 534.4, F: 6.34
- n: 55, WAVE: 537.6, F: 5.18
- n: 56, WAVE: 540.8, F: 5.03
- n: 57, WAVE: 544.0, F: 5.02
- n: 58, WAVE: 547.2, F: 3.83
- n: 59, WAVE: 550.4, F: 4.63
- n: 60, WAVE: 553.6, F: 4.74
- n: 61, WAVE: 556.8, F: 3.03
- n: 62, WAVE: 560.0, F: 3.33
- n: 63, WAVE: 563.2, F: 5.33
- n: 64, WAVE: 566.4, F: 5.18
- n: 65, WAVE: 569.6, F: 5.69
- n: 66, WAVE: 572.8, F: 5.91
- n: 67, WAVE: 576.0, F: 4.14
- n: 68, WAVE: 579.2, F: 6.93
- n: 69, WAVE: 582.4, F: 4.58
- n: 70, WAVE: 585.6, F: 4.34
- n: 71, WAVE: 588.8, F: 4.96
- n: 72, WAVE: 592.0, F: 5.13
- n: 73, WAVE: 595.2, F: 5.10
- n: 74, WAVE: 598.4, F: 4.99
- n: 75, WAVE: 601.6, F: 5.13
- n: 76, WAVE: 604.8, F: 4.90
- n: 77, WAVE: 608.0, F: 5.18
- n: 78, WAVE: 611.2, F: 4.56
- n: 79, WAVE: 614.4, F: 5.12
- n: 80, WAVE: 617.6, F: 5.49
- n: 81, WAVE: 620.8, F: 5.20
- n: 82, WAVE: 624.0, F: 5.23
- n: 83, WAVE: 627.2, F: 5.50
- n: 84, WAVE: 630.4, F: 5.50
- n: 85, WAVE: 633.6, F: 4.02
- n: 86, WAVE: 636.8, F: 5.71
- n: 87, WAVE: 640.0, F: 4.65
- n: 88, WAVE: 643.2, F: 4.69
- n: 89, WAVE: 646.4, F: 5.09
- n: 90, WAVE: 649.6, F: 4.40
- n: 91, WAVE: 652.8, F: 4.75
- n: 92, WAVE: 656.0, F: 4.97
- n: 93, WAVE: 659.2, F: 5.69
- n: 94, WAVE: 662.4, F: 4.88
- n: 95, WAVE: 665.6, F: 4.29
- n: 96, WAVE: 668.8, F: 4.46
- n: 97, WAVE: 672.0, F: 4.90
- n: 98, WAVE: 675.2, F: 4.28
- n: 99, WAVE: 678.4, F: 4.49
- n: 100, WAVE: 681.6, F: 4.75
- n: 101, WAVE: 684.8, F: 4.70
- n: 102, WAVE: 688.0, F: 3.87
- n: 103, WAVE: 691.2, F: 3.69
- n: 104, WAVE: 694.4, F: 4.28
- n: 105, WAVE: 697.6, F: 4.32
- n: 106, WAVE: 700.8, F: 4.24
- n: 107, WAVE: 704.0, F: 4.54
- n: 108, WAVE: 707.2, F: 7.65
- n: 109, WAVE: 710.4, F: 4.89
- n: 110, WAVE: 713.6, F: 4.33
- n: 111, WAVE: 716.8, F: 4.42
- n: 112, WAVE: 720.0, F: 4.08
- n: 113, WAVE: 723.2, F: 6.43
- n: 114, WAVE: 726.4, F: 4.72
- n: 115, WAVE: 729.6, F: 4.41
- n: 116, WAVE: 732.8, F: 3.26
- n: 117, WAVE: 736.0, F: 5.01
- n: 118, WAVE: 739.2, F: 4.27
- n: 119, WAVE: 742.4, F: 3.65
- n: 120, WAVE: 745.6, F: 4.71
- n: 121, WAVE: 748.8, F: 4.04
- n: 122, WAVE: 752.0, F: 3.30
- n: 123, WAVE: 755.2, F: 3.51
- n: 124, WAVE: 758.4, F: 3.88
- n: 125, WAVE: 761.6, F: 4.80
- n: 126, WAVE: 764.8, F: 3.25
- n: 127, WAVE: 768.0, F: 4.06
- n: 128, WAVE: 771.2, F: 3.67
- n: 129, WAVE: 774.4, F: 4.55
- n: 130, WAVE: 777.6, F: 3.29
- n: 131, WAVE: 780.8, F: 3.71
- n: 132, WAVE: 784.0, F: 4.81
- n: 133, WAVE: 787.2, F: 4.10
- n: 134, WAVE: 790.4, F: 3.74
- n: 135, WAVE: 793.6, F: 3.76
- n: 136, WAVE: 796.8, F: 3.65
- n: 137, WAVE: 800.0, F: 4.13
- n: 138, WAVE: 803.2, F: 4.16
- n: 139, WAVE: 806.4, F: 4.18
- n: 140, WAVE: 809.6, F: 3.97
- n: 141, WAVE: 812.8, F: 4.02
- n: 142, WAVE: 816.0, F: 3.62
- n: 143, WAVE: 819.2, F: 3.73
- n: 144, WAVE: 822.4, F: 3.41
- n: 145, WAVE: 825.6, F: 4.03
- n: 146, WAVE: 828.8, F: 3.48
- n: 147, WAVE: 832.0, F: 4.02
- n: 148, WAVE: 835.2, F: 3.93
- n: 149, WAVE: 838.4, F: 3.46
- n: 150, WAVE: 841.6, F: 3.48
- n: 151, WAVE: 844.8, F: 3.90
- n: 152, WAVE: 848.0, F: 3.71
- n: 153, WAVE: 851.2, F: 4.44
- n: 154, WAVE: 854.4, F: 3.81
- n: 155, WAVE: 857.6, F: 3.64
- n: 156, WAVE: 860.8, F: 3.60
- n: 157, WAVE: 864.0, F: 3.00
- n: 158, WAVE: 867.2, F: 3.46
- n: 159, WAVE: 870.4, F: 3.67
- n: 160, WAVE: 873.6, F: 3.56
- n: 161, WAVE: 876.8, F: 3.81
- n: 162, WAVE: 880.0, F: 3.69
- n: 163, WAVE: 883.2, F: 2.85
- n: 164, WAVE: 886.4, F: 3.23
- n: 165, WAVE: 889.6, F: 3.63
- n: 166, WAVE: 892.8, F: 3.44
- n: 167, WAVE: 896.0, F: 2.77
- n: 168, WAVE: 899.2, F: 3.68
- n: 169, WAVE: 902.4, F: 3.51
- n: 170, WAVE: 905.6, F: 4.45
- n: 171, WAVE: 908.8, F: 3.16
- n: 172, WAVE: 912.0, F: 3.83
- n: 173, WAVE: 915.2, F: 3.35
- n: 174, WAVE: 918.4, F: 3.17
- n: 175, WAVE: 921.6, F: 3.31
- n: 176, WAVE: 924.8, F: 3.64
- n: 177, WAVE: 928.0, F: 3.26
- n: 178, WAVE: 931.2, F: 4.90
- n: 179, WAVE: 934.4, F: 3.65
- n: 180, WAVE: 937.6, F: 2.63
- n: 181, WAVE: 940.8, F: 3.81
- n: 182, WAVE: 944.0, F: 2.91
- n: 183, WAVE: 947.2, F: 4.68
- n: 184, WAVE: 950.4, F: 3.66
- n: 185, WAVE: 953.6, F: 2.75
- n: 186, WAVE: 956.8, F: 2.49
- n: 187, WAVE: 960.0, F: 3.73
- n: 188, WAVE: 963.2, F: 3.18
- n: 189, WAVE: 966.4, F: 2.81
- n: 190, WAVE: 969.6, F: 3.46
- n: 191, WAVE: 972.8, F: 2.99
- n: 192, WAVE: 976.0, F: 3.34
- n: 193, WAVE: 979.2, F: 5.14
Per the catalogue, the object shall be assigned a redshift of 0.077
